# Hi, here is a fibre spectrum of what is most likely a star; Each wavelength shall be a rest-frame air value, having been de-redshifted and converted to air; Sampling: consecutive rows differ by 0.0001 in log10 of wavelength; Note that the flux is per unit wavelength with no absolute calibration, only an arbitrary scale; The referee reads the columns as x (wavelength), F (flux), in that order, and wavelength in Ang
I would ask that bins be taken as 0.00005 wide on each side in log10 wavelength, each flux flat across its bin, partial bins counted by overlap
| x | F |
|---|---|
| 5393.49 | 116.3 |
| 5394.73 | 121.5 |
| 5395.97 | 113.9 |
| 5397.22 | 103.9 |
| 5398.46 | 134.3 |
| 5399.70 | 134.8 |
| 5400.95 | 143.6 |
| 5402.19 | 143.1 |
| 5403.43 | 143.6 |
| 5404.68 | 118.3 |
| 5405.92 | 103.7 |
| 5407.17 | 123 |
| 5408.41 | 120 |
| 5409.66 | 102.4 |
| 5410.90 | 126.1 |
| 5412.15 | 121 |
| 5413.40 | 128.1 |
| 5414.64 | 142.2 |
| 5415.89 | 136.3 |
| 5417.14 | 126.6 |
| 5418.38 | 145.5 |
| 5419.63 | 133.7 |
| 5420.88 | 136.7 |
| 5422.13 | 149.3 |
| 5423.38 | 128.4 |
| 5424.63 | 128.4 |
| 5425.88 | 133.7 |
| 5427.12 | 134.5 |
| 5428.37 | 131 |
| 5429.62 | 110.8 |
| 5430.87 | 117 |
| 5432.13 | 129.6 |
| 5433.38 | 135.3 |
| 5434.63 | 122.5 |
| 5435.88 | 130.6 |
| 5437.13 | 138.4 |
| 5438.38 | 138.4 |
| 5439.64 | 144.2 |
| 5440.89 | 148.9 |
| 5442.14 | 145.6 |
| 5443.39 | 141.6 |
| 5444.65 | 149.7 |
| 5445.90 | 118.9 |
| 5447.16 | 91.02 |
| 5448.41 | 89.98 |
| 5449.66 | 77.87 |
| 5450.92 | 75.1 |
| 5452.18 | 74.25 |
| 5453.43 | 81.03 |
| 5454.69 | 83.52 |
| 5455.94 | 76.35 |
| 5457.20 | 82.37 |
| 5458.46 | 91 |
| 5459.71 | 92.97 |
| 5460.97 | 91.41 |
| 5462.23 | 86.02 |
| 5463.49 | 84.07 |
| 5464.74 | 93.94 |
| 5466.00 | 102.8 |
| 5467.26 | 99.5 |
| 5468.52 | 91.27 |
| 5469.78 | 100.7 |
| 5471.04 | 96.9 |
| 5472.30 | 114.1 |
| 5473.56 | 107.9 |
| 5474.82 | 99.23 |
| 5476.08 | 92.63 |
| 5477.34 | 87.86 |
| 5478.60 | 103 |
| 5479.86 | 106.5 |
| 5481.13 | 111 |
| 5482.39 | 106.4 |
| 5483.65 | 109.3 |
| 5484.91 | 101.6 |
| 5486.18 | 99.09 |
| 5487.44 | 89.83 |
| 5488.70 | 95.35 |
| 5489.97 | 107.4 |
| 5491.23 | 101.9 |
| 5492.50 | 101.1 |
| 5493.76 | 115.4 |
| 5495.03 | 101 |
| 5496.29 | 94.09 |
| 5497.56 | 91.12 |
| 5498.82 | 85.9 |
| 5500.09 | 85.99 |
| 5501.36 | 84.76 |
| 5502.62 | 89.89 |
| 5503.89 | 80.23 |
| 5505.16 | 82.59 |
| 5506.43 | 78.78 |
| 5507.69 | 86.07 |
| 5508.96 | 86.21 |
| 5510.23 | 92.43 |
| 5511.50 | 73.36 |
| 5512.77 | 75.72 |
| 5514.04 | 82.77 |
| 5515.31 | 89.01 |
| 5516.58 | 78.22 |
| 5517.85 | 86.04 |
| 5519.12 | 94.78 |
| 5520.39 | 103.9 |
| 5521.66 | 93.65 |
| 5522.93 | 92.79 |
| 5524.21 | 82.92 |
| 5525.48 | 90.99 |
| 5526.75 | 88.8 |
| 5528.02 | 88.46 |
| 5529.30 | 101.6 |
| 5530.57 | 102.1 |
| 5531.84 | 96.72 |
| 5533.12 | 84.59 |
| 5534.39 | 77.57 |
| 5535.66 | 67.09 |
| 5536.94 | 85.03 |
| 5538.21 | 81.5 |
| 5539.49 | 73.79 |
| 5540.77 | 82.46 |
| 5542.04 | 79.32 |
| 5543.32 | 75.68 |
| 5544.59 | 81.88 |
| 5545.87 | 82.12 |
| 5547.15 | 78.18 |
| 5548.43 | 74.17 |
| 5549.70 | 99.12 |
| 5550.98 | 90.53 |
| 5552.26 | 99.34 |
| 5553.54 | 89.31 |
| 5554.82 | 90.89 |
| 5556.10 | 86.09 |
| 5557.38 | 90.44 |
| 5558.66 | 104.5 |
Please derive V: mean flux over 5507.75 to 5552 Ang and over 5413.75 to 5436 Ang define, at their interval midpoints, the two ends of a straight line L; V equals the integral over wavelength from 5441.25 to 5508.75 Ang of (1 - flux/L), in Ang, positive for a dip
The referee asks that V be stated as 7.79 Ang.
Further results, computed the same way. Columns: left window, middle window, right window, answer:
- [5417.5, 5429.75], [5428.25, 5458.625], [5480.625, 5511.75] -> 2.7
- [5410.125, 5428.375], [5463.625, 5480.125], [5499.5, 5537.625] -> 1.4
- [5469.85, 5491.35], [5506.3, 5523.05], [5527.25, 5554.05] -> 1.0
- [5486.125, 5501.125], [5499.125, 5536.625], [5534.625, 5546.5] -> 0.2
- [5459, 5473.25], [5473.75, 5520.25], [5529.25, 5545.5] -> -1.3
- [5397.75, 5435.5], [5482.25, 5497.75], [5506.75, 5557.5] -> 0.1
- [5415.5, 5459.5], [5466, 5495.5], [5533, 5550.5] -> 0.3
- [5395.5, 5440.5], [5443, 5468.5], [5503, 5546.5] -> 4.5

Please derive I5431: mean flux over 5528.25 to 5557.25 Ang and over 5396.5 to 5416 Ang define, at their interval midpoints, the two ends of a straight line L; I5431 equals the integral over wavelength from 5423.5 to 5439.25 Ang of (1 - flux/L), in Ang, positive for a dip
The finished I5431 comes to -1.4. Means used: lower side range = 126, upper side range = 85.5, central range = 129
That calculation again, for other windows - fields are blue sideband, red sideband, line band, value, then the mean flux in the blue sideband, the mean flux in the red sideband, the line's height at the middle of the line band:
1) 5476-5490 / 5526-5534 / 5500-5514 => 2.0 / 101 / 93.2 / 97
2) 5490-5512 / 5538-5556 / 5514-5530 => -0.5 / 90.6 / 84.3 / 87.7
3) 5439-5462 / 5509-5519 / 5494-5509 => -0.1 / 103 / 83.3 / 87.2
